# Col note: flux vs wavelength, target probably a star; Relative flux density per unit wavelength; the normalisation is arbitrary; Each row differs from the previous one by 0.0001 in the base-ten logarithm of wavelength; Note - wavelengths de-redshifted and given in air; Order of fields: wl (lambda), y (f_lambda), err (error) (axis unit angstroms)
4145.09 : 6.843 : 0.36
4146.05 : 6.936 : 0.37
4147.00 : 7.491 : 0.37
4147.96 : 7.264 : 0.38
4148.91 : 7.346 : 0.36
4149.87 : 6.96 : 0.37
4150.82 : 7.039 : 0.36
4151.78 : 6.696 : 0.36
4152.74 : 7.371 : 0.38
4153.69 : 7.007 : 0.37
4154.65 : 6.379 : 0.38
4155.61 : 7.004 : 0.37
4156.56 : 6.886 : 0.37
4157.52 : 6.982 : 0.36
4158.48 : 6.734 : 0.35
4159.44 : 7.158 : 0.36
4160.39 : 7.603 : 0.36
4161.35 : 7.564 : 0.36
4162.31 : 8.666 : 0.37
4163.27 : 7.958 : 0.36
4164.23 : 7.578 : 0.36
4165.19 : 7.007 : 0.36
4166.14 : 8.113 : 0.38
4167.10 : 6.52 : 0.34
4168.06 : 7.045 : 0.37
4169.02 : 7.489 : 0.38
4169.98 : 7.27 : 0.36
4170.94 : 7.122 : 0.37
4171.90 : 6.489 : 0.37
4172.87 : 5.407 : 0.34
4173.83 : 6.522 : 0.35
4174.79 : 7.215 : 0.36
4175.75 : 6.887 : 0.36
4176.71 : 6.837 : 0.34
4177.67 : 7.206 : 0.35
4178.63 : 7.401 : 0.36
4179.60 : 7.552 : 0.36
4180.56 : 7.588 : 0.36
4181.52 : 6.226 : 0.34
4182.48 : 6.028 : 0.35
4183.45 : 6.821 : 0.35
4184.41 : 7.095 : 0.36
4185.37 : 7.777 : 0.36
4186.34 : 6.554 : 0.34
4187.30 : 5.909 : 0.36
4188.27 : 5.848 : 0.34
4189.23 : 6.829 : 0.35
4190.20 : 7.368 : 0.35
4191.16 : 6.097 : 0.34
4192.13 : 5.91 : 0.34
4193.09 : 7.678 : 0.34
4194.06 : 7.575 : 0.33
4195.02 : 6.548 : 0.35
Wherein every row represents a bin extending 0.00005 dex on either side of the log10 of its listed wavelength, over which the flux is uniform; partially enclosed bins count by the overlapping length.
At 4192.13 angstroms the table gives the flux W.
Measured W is 5.91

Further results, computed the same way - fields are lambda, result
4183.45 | 6.821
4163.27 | 7.958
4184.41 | 7.095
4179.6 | 7.552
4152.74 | 7.371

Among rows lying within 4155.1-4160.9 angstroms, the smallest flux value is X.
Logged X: 6.734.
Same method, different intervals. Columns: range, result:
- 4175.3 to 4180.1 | 6.837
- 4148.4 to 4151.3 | 6.96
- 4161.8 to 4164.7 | 7.578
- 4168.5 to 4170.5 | 7.27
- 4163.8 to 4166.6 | 7.007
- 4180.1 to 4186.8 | 6.028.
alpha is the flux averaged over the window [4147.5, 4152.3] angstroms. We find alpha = 7.06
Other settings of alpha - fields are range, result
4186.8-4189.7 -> 6.2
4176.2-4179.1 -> 7.16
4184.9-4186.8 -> 7.15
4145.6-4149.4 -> 7.26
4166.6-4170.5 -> 7.09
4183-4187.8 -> 6.83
